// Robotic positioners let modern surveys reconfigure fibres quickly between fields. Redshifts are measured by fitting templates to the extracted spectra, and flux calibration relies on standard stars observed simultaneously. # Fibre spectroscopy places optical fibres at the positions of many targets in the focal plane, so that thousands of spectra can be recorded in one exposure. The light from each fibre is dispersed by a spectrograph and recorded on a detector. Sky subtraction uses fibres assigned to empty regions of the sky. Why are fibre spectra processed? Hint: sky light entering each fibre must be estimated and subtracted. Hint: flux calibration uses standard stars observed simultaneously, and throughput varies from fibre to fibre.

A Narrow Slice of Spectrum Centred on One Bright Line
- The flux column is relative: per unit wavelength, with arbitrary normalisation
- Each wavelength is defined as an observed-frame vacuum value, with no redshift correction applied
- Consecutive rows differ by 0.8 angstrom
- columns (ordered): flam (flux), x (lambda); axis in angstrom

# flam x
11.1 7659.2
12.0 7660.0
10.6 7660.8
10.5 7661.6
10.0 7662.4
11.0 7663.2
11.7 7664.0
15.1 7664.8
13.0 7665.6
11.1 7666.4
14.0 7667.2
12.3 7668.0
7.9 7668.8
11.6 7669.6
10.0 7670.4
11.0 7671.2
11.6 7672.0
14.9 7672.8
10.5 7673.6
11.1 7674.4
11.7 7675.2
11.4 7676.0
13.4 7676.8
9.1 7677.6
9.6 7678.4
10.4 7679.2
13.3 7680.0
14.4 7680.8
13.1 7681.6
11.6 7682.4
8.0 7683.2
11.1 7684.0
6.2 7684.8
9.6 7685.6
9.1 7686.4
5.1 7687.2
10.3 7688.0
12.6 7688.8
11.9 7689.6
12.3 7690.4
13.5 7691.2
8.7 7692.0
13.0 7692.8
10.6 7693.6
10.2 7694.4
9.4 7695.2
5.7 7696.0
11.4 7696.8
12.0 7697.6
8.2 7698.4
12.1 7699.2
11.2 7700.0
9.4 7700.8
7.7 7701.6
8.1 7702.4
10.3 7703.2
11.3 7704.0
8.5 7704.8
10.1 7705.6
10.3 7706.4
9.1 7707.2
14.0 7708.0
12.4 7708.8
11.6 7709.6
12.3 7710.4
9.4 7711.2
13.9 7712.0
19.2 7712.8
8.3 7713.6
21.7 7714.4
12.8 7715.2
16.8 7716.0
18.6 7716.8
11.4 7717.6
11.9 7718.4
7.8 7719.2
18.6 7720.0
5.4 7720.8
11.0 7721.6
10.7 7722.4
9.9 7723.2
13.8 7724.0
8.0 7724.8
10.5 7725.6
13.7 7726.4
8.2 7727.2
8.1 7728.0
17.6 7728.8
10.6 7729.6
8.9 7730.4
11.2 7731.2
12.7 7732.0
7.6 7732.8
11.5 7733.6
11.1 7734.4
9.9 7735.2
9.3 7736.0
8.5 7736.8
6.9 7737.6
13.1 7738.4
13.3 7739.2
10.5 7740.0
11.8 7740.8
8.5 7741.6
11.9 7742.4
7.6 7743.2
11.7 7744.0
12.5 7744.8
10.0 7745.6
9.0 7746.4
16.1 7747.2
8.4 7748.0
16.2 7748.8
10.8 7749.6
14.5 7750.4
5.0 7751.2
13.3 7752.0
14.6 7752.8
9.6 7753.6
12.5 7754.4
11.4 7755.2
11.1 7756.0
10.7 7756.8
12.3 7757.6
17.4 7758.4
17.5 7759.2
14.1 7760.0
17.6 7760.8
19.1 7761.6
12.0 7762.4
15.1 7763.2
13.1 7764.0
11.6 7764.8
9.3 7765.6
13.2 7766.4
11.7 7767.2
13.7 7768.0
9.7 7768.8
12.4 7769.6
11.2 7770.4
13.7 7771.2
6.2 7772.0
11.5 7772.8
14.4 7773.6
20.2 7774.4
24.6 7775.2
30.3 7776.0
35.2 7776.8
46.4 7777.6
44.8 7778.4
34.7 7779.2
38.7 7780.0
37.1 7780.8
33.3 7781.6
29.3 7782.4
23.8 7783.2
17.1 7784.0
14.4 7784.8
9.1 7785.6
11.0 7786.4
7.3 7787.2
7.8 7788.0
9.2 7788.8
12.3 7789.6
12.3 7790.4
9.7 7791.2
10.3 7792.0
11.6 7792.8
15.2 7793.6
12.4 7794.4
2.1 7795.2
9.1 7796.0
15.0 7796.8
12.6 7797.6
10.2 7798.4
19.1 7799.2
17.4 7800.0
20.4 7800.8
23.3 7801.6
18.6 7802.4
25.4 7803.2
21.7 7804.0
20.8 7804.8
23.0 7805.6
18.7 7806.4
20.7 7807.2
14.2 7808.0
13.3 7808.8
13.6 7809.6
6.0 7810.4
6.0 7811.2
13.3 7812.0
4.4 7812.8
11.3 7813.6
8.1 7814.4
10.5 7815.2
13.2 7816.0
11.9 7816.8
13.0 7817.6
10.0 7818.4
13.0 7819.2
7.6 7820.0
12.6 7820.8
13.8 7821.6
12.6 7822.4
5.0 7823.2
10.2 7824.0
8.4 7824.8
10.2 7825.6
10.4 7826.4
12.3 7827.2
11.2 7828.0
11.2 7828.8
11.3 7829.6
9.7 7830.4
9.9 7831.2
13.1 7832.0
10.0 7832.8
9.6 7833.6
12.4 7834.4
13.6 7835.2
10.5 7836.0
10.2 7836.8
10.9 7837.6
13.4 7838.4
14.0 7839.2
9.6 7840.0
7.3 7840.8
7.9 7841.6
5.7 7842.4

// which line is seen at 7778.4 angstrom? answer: H-alpha 6563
